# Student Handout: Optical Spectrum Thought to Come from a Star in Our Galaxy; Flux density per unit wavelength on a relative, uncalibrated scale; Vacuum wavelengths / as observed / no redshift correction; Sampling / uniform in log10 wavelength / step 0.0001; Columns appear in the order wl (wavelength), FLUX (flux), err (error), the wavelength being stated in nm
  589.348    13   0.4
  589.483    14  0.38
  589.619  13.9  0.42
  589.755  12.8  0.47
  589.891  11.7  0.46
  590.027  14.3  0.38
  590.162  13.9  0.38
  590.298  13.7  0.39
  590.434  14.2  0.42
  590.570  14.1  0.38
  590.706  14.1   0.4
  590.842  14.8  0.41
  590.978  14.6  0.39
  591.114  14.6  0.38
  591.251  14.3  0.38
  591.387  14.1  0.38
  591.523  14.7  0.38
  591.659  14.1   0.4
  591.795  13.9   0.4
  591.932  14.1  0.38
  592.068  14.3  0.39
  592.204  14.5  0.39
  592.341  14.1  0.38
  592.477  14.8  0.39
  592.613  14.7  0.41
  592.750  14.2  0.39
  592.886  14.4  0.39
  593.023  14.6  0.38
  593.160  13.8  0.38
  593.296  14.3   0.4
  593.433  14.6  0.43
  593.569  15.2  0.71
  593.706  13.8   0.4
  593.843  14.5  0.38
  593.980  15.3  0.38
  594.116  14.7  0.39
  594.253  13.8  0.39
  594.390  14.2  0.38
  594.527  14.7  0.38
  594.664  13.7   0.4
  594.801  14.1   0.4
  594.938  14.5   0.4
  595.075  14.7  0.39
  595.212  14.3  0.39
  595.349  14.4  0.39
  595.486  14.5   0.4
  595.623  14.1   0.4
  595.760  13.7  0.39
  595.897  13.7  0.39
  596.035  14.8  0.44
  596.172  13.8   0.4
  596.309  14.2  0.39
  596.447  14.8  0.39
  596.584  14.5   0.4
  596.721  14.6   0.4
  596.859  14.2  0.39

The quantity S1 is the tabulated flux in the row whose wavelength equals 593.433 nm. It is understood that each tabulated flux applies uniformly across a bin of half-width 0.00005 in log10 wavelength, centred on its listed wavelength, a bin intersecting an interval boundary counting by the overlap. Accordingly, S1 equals 14.6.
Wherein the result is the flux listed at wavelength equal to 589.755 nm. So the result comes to 12.8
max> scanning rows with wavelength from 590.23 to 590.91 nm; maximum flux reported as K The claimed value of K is 14.8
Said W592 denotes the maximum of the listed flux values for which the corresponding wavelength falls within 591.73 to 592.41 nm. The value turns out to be 14.5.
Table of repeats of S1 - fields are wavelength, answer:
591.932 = 14.1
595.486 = 14.5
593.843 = 14.5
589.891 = 11.7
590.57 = 14.1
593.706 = 13.8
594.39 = 14.2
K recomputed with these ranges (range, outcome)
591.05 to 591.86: 14.7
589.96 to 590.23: 14.3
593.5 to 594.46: 15.3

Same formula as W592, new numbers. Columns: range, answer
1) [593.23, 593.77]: 15.2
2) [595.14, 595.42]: 14.4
